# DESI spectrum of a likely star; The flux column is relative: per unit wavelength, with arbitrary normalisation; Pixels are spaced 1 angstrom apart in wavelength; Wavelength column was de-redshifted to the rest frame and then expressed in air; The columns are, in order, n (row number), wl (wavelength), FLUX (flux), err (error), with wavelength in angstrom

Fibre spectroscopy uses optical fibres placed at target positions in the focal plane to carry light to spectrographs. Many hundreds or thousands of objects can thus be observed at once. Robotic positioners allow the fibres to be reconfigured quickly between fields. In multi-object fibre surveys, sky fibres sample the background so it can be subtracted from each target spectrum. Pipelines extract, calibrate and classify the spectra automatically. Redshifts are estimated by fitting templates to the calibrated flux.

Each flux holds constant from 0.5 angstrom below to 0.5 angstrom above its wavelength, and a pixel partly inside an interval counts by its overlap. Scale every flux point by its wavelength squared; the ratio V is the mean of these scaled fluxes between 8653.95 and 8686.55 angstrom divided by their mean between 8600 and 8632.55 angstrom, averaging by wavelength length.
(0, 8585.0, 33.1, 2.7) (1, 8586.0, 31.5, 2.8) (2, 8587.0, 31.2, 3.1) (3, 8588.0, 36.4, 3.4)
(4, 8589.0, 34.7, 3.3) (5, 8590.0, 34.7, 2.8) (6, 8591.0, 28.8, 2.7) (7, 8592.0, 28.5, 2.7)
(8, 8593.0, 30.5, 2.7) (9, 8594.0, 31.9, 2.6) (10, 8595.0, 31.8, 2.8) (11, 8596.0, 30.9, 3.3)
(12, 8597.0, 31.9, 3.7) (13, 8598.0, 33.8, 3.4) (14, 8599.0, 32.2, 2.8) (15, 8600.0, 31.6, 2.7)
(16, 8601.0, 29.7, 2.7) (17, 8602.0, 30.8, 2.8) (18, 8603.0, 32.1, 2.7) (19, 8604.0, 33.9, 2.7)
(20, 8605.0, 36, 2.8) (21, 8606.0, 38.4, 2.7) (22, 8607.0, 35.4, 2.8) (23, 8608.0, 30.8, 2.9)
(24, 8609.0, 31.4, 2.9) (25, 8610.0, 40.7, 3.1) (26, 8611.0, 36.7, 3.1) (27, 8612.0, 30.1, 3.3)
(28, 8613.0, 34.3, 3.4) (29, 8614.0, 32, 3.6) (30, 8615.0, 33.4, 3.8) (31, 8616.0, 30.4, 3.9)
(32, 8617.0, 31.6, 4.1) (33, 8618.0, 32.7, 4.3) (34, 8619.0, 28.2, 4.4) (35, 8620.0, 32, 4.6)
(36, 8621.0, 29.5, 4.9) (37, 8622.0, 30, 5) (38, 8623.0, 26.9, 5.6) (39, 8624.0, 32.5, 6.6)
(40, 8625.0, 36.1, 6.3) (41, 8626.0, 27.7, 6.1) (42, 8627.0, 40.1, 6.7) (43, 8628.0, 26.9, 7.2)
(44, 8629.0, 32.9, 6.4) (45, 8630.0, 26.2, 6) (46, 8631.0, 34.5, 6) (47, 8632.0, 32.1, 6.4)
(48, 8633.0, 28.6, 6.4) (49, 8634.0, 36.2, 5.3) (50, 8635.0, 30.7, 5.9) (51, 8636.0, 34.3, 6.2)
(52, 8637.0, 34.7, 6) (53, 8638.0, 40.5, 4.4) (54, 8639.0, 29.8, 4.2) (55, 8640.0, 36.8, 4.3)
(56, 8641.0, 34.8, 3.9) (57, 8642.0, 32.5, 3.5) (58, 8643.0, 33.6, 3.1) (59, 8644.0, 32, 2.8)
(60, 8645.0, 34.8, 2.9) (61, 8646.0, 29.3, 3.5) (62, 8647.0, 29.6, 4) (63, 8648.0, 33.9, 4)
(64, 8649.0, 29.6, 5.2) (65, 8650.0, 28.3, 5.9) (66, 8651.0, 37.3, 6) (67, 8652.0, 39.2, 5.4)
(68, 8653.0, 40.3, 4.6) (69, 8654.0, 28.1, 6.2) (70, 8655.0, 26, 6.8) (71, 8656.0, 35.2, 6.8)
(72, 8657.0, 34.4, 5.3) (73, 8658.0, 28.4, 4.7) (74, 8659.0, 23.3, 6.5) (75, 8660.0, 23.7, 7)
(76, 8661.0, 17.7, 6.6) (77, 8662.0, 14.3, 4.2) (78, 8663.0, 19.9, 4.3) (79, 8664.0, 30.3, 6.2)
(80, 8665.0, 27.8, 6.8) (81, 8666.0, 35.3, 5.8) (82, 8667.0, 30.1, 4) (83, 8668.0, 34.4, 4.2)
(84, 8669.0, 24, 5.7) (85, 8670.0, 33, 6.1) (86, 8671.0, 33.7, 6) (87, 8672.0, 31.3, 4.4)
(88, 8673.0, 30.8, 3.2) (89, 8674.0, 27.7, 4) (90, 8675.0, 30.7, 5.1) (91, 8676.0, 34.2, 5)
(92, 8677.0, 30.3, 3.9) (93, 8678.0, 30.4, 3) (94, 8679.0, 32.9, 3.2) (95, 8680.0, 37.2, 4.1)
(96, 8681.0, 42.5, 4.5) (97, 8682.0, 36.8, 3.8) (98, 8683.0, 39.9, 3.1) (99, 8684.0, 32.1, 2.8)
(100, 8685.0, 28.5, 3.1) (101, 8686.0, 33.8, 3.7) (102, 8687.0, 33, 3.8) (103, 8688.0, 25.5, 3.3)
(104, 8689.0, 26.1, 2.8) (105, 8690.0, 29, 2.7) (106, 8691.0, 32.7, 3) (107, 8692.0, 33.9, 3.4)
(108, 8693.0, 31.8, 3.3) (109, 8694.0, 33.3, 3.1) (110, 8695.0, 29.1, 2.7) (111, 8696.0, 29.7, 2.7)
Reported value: 0.9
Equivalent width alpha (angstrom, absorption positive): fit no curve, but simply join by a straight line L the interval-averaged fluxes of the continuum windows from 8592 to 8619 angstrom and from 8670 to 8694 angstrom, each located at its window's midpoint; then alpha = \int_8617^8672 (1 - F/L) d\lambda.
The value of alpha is 2.61 angstrom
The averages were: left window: 32.7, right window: 32.4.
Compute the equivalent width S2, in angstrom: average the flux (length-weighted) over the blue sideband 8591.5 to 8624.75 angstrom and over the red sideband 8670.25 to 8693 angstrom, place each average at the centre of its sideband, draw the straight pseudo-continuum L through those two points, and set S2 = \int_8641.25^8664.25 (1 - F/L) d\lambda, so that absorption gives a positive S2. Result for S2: 1.88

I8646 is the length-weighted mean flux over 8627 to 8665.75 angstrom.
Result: 30.9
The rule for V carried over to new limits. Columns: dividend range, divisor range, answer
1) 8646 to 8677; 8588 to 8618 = 0.92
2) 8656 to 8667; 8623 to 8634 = 0.83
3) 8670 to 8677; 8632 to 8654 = 0.95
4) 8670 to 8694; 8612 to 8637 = 1.04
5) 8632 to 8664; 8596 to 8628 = 0.96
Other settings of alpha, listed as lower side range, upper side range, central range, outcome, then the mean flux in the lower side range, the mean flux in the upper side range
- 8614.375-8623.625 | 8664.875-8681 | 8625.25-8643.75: -1.2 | 30.6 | 31.9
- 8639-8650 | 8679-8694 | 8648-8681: 2.5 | 32.4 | 33.1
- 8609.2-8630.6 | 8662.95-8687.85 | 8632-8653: -0.9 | 32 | 32.2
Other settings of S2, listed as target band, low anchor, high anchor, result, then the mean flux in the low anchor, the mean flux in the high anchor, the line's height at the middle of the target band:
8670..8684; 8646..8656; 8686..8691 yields -1.5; 32.5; 29.4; 30.3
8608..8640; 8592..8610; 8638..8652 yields 0.4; 32.7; 33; 32.8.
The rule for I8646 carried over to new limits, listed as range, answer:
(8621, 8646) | 32.6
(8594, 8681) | 31.7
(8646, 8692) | 30.8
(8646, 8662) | 29.8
